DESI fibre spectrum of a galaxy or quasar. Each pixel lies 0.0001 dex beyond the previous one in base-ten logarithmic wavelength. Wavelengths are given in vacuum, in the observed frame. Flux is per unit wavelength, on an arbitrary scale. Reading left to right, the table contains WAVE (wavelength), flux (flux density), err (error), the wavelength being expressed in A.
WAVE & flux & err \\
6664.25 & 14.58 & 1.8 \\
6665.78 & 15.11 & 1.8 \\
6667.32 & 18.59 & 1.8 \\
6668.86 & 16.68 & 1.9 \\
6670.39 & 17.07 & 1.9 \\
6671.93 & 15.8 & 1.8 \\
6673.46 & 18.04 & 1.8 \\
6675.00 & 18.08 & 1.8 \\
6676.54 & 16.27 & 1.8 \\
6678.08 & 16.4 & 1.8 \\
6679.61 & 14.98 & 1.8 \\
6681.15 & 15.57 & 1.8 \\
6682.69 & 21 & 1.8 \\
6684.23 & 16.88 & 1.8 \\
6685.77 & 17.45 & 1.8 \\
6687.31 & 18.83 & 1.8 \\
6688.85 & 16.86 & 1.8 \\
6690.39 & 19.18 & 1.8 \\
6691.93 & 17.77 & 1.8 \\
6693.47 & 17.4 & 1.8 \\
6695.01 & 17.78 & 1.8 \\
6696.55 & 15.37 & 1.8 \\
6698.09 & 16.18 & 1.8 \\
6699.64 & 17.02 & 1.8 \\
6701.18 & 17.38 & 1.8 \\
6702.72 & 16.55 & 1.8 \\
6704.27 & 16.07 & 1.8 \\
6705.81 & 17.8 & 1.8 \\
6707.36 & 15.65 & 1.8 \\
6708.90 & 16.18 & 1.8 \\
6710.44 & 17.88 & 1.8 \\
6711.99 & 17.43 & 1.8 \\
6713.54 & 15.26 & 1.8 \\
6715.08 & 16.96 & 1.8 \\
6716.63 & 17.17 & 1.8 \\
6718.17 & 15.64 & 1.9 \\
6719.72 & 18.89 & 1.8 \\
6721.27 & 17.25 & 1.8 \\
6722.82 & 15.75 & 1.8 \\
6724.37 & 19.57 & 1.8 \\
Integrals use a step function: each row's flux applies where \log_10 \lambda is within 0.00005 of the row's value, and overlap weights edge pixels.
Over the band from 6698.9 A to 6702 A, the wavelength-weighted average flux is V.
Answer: 17.2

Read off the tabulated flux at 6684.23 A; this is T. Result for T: 16.88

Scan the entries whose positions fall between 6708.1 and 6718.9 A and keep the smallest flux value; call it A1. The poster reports 15.26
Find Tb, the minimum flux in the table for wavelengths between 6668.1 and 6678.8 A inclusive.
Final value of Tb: 15.8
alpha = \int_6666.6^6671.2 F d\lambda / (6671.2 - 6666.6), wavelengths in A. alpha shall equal 17.4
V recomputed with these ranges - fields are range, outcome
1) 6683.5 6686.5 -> 17.2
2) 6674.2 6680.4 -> 16.4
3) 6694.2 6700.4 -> 16.6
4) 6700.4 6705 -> 16.7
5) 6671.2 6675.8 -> 17.3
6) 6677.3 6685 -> 17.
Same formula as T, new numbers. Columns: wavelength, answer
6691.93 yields 17.77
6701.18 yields 17.38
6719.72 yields 18.89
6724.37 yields 19.57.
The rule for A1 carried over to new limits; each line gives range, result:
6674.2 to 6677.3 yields 16.27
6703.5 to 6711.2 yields 15.65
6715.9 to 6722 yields 15.64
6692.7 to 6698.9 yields 15.37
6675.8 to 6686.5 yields 14.98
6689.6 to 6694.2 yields 17.4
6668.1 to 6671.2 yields 16.68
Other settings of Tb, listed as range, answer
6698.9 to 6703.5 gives 16.55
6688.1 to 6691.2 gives 16.86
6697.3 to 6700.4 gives 16.18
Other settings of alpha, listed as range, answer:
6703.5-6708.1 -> 16.5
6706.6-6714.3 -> 16.5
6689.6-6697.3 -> 17.5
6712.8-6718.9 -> 16.3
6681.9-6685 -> 18.9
